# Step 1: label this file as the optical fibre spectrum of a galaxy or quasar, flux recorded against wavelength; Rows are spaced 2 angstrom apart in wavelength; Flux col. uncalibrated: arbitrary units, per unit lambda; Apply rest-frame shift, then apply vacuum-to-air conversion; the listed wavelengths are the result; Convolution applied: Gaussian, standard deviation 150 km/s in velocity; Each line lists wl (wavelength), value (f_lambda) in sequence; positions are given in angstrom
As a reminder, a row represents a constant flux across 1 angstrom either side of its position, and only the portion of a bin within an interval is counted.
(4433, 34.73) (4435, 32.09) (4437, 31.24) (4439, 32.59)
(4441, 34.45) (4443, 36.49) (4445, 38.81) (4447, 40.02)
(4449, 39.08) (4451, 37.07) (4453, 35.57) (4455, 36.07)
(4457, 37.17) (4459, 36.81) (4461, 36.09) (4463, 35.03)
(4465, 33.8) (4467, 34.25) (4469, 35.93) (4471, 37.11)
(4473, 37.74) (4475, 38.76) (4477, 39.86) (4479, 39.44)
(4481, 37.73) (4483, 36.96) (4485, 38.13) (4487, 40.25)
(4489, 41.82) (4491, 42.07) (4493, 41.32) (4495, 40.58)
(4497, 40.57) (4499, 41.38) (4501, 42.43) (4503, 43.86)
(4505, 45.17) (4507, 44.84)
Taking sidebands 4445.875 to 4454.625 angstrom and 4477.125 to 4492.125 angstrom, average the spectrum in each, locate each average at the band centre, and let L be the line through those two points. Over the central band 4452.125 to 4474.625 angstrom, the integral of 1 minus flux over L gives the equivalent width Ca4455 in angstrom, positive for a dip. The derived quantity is 1.4 angstrom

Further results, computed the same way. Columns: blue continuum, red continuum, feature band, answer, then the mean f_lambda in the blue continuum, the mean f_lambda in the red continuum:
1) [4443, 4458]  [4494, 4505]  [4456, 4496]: 1.91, 37.6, 42.1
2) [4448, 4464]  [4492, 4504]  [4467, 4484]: 0.54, 36.6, 41.7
